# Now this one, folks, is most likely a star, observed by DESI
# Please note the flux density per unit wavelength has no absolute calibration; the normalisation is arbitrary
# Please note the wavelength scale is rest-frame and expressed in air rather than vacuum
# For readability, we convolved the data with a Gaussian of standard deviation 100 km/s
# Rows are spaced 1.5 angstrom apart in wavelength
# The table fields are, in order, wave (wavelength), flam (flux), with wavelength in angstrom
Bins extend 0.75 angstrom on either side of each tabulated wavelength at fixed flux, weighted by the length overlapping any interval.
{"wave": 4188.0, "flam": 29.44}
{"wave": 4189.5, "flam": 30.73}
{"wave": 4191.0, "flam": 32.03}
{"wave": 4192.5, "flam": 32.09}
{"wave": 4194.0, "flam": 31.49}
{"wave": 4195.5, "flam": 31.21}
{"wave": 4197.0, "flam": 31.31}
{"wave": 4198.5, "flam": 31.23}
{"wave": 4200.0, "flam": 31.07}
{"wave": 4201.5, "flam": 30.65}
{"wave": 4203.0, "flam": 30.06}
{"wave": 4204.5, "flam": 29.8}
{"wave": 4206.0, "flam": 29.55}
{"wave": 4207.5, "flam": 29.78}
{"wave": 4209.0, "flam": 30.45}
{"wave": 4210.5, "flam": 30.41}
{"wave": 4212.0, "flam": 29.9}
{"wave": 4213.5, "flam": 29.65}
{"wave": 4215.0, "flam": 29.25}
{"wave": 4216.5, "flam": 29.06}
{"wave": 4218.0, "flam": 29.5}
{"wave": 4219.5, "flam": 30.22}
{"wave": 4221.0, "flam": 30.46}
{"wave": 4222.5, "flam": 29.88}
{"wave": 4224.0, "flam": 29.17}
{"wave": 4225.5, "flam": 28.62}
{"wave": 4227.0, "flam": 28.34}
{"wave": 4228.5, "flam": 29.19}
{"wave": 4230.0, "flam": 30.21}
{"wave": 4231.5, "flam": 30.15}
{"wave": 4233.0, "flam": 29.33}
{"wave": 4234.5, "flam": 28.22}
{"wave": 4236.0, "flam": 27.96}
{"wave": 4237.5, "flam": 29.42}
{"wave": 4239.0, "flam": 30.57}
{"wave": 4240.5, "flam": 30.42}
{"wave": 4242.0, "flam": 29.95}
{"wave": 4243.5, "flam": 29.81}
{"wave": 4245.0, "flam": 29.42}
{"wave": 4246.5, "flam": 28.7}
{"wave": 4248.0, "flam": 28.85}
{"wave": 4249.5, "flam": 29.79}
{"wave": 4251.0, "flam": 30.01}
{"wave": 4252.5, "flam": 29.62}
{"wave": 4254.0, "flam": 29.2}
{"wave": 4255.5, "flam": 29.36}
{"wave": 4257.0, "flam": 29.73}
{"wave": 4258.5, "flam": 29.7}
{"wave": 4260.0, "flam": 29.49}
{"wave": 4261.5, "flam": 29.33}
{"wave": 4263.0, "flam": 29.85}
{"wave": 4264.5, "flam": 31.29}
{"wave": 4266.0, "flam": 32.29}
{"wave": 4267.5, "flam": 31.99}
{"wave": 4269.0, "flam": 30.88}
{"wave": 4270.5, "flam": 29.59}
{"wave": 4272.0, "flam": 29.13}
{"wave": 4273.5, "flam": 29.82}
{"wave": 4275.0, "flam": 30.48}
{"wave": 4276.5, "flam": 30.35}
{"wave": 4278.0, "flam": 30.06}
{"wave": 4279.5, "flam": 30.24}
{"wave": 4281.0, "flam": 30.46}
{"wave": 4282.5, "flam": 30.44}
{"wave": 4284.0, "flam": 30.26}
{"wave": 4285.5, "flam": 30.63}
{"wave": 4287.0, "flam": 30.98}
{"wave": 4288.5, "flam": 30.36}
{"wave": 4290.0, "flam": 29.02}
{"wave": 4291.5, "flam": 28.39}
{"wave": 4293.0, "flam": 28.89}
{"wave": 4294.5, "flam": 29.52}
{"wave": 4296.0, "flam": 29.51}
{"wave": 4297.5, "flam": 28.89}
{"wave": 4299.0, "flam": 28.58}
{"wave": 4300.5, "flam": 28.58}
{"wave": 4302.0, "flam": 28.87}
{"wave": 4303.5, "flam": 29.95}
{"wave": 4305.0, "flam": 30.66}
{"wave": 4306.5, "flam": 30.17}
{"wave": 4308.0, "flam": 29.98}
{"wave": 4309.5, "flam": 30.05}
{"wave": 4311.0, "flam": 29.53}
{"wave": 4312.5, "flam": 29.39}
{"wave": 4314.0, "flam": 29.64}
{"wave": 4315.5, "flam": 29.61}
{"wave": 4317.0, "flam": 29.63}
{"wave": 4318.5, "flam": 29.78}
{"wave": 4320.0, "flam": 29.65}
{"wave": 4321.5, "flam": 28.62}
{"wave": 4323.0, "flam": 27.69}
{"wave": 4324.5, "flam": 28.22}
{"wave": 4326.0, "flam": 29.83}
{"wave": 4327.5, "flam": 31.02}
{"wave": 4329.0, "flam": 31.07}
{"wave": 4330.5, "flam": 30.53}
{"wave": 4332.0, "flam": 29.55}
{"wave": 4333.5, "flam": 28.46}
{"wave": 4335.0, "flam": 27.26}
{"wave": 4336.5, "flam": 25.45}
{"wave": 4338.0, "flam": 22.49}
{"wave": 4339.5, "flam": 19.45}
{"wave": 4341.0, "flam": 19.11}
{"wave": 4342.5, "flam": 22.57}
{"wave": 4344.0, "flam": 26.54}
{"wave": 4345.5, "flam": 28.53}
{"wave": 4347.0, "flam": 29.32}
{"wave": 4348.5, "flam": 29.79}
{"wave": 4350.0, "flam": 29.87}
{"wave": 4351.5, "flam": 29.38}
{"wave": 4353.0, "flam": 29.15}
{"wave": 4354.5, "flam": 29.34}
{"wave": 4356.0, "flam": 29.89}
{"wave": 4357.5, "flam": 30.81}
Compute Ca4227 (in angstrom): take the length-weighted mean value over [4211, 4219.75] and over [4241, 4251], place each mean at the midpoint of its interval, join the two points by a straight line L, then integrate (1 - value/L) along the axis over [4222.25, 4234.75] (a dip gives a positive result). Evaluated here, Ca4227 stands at 0.1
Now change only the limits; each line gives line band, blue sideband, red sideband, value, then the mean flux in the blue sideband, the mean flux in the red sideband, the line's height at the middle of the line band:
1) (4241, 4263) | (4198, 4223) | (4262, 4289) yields 0.6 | 30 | 30.5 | 30.3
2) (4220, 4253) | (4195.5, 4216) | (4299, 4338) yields 0.6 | 30.3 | 29.2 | 30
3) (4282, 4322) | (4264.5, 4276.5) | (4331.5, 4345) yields -2.7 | 30.6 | 24.5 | 27.8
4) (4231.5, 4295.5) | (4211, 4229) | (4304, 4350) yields -2.1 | 29.5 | 28.2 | 28.9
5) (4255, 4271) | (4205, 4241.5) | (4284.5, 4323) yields -0.4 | 29.6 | 29.5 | 29.5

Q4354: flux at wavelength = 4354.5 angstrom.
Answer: 29.34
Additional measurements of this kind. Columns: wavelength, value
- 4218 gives 29.5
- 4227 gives 28.34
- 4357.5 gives 30.81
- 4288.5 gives 30.36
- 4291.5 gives 28.39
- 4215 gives 29.25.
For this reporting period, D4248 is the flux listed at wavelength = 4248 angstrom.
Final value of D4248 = 28.85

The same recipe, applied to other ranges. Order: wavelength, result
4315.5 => 29.61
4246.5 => 28.7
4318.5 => 29.78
